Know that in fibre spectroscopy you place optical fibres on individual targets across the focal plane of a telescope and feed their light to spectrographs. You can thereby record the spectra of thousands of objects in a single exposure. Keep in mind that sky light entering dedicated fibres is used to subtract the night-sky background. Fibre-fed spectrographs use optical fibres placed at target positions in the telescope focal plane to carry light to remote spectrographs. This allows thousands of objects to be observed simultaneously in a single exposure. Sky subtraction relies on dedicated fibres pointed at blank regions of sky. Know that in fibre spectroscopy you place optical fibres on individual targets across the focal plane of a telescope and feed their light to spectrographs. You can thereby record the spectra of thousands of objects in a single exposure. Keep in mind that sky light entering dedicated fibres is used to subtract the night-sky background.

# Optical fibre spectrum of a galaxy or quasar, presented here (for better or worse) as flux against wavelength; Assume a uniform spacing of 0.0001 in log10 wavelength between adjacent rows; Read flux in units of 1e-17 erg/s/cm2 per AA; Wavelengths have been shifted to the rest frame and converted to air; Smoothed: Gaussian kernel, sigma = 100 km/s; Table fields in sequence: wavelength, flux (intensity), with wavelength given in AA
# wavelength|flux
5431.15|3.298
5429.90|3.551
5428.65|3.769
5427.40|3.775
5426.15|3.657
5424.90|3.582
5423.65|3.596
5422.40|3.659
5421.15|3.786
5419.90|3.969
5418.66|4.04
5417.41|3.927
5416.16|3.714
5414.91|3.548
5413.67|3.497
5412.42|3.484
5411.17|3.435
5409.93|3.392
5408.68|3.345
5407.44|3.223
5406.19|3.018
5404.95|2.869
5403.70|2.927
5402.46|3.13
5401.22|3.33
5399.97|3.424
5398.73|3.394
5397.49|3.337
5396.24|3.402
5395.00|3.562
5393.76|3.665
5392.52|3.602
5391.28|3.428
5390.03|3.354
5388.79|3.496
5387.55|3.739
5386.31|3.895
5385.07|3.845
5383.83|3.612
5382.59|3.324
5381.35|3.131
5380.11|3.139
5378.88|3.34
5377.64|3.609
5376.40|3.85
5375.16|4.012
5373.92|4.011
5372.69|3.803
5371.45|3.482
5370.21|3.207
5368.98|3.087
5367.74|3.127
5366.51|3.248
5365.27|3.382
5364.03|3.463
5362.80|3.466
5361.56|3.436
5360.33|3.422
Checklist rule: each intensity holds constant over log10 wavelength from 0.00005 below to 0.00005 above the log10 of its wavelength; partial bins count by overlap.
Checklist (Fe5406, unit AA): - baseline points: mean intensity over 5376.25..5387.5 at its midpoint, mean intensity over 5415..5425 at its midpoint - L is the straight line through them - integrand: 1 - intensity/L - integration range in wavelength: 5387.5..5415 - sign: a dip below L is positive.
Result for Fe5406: 2.2 AA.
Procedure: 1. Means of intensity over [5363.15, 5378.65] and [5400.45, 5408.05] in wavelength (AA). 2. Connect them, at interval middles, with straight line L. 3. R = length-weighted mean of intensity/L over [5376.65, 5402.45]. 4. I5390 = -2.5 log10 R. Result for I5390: -0.07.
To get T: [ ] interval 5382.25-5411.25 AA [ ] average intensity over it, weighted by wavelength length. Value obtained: 3.41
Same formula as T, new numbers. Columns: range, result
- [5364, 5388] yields 3.51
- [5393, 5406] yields 3.3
